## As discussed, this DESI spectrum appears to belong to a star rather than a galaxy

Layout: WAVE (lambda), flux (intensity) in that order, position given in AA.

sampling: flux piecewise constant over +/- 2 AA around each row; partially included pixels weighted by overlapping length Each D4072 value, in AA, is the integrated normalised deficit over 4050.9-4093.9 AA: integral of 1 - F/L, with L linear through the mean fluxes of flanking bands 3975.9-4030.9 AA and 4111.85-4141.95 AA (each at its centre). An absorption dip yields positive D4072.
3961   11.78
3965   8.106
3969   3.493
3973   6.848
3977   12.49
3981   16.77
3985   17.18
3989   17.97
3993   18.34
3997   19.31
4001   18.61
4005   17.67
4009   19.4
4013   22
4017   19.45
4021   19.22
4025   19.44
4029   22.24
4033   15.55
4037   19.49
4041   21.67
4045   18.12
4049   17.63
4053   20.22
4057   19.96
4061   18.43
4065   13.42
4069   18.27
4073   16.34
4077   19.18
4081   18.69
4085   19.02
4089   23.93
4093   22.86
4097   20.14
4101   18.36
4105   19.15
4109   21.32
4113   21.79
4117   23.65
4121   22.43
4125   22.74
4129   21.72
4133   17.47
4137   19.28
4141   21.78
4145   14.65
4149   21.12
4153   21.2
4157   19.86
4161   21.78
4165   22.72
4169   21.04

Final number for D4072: 2.4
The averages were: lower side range 18.7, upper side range 21.3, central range 19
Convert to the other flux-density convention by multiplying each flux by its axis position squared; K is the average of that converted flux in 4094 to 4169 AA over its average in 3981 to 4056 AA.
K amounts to 1.1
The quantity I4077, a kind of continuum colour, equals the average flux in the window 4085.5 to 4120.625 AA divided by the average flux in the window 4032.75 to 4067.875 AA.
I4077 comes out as 1.2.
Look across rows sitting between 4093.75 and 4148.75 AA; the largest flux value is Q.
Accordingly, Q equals 23.65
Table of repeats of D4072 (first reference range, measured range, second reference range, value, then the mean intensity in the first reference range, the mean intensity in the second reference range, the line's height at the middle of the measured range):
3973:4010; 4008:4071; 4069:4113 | -2.5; 16.9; 19.9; 18.4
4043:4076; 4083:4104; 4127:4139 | -2.5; 17.8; 19.5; 18.6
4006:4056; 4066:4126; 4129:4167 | -1.6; 19.5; 20.1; 19.8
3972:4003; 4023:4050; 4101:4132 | -1.5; 16.2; 21.5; 18.2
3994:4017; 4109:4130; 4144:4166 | -2.4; 19.4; 20.4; 20.1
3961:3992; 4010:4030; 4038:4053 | -4.5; 12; 19.3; 16.6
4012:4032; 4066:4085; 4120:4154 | 2.1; 20.1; 20.2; 20.2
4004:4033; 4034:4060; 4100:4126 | 1.1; 19.7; 21.4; 20.2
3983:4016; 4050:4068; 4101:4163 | 1.5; 18.8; 20.6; 19.6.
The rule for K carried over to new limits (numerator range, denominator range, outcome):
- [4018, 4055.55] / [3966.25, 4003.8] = 1.36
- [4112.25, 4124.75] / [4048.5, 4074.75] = 1.31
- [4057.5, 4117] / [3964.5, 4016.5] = 1.31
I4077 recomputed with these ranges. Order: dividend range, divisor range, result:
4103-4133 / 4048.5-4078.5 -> 1.20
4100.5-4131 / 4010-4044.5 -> 1.09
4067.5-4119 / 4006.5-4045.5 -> 1.03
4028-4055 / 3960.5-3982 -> 2.02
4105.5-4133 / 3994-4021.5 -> 1.12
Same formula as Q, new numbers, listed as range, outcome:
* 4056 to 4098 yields 23.93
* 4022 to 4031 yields 22.24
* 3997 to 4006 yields 19.31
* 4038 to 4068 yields 21.67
